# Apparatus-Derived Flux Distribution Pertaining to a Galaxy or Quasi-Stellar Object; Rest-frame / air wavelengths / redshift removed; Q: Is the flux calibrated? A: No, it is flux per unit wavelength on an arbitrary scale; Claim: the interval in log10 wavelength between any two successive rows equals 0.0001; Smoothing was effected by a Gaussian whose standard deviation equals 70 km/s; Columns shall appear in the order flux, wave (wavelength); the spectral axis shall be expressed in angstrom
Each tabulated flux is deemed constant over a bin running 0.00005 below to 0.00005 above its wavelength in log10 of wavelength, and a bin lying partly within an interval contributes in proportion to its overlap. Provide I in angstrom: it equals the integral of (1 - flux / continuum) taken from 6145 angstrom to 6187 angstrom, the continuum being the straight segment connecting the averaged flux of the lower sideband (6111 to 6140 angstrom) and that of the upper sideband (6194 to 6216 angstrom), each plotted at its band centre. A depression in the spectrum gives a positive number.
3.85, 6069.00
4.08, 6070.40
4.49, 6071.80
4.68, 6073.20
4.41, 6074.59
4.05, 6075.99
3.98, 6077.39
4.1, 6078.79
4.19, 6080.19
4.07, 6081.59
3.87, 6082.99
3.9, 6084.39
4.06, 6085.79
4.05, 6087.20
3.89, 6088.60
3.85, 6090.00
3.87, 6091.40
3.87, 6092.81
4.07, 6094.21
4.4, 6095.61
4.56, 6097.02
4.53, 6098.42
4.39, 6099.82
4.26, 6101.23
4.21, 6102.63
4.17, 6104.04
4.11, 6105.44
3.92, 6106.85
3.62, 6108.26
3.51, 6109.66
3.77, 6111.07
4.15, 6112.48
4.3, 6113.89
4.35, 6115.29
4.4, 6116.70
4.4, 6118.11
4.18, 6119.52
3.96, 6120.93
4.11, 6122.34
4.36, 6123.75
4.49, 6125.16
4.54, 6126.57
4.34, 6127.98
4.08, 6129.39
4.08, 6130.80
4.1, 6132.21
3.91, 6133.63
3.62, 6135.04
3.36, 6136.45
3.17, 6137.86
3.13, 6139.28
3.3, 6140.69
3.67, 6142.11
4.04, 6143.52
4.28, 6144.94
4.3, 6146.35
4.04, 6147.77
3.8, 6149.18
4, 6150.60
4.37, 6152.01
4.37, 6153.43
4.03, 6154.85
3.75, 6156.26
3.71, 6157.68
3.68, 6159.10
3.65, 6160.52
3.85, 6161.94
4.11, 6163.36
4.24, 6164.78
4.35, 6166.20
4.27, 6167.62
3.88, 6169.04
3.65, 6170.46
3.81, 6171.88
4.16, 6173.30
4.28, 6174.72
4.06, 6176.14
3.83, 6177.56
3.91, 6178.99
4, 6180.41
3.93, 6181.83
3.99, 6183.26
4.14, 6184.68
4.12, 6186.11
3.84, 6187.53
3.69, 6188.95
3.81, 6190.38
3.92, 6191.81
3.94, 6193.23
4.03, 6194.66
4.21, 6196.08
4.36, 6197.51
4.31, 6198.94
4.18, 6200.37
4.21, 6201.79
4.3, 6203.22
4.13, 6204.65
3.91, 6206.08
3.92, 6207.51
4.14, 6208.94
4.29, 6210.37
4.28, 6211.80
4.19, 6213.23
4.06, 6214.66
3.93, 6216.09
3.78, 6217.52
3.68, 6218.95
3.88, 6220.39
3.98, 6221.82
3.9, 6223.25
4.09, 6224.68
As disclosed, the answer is 0.9 angstrom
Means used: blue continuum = 4.04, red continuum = 4.16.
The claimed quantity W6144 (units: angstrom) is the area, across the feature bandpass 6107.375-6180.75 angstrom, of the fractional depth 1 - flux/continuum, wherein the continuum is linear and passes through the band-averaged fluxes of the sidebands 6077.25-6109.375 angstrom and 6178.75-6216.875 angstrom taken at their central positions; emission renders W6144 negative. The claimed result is 1.6 angstrom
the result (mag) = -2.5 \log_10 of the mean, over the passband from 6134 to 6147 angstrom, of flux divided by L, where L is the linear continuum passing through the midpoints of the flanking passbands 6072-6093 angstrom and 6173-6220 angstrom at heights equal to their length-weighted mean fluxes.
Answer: 0.11 mag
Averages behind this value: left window 4.07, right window 4.04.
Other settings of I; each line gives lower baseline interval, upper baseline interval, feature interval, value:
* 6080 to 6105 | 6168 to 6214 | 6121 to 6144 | 1.1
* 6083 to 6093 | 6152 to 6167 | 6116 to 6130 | -1.2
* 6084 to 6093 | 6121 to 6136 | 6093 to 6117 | -0.8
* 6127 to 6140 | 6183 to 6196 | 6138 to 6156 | -0.5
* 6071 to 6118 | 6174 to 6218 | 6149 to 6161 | 0.4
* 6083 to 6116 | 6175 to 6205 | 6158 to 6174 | 0.4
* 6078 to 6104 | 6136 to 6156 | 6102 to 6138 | -0.7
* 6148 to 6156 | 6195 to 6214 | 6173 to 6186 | 0.3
